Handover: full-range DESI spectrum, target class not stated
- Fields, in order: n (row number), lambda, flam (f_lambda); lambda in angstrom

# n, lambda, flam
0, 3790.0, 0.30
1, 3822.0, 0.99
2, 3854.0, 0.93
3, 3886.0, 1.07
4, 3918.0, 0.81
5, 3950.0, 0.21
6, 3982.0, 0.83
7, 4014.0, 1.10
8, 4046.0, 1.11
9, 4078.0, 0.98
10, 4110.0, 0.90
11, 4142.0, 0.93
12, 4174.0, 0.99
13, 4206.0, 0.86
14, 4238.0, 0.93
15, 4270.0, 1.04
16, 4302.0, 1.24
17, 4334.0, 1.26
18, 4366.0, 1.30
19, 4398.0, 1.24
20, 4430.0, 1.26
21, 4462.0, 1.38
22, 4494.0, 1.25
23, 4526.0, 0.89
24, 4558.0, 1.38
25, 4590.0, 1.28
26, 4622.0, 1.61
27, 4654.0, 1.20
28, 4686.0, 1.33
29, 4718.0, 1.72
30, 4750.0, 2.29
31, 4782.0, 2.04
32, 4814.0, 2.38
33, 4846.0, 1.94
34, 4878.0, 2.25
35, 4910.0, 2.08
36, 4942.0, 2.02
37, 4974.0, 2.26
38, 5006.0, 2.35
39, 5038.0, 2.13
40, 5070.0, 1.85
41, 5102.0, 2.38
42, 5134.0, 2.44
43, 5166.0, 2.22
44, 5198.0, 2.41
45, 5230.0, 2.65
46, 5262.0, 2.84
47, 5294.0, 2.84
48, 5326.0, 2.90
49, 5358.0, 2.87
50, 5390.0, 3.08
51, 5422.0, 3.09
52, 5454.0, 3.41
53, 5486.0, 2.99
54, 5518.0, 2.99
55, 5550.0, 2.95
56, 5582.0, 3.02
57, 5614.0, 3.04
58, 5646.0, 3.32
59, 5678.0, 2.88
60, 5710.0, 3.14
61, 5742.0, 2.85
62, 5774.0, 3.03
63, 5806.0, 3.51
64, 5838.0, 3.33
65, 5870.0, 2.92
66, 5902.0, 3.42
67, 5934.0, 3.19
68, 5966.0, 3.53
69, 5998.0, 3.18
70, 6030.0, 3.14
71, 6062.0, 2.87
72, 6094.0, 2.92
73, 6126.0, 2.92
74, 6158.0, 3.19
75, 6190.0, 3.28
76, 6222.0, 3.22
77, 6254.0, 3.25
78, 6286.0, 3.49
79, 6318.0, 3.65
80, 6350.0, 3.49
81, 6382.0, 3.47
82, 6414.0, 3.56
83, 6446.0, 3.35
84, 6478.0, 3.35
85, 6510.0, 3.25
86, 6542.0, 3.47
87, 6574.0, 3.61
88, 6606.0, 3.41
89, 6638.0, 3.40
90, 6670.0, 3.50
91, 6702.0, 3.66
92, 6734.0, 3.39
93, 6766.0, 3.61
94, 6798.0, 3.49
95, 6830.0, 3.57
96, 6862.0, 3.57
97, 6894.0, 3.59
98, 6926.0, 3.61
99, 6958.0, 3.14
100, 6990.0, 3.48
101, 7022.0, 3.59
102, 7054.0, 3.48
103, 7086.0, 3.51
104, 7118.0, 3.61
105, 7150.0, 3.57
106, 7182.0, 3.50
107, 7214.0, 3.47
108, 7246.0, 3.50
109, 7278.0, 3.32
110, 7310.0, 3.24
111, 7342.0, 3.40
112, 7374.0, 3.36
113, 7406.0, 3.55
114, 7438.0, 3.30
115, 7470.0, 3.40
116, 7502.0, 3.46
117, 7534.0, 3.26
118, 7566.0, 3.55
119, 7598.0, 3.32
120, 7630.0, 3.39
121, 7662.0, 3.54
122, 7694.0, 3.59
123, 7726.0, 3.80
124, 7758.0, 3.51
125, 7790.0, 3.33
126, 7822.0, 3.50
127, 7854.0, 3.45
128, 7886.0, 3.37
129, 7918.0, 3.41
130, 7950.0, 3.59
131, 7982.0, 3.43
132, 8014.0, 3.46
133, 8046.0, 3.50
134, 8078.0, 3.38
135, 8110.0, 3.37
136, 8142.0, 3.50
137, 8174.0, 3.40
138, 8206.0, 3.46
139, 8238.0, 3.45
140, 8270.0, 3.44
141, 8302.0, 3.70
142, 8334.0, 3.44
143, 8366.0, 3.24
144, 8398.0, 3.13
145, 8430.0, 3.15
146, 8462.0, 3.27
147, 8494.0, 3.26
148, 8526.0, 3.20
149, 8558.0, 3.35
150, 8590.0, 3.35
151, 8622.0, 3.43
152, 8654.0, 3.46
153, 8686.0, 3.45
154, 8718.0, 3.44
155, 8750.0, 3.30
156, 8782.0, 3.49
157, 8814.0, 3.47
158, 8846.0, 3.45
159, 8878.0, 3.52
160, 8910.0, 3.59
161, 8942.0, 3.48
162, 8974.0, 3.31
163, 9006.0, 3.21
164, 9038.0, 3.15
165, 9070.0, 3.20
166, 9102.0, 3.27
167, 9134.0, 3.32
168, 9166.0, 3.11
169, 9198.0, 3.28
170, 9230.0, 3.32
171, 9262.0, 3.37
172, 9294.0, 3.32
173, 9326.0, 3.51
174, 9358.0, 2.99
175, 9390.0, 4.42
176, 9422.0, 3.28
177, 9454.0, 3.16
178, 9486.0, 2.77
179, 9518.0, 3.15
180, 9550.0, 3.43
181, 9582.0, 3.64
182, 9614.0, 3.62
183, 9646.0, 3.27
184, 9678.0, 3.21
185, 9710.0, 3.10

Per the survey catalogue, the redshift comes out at 0.180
